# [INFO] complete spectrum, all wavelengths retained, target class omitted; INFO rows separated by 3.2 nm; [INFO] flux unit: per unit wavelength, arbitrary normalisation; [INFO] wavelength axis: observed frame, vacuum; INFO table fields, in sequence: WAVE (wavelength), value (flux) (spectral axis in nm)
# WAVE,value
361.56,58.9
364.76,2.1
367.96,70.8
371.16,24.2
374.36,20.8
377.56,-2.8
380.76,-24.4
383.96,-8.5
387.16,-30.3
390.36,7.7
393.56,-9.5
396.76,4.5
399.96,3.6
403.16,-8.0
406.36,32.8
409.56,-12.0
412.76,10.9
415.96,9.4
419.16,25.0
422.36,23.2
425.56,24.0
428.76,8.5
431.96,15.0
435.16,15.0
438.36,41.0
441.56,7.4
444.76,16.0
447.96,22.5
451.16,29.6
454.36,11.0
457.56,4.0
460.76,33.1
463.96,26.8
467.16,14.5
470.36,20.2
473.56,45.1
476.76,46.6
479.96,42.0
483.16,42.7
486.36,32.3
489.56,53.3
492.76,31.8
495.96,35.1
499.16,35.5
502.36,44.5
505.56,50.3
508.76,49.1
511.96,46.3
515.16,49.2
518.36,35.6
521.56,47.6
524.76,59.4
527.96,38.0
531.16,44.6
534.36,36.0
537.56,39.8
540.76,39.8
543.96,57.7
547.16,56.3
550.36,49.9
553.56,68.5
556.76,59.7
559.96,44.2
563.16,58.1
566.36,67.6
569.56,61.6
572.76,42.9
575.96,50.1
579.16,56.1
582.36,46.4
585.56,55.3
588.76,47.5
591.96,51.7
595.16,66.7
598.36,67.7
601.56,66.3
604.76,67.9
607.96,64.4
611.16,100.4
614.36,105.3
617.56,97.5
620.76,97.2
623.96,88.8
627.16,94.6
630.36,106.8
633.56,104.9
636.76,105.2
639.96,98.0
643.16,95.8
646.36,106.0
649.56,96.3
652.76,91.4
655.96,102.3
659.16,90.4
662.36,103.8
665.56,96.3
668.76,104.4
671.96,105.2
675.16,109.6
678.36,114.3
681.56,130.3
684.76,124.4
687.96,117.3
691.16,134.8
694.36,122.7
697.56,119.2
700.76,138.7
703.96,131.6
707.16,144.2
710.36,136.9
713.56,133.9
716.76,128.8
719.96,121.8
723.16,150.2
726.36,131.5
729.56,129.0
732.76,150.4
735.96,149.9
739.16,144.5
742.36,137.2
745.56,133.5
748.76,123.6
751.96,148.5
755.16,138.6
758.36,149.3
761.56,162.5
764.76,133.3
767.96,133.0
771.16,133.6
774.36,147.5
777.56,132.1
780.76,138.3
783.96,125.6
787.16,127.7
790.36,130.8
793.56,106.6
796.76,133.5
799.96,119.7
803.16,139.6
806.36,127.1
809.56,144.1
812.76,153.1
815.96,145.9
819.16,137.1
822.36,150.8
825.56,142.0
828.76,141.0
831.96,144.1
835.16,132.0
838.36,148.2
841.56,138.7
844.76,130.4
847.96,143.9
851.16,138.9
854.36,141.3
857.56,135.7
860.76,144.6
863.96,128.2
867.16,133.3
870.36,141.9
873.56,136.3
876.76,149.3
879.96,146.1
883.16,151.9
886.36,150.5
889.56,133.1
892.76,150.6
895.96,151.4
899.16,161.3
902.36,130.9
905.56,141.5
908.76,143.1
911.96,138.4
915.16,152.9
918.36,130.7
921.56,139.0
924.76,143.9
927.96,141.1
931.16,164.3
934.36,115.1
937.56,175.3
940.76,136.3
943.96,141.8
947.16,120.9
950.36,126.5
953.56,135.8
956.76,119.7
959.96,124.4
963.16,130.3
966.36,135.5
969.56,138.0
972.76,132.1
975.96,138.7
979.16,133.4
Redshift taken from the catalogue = 0.533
